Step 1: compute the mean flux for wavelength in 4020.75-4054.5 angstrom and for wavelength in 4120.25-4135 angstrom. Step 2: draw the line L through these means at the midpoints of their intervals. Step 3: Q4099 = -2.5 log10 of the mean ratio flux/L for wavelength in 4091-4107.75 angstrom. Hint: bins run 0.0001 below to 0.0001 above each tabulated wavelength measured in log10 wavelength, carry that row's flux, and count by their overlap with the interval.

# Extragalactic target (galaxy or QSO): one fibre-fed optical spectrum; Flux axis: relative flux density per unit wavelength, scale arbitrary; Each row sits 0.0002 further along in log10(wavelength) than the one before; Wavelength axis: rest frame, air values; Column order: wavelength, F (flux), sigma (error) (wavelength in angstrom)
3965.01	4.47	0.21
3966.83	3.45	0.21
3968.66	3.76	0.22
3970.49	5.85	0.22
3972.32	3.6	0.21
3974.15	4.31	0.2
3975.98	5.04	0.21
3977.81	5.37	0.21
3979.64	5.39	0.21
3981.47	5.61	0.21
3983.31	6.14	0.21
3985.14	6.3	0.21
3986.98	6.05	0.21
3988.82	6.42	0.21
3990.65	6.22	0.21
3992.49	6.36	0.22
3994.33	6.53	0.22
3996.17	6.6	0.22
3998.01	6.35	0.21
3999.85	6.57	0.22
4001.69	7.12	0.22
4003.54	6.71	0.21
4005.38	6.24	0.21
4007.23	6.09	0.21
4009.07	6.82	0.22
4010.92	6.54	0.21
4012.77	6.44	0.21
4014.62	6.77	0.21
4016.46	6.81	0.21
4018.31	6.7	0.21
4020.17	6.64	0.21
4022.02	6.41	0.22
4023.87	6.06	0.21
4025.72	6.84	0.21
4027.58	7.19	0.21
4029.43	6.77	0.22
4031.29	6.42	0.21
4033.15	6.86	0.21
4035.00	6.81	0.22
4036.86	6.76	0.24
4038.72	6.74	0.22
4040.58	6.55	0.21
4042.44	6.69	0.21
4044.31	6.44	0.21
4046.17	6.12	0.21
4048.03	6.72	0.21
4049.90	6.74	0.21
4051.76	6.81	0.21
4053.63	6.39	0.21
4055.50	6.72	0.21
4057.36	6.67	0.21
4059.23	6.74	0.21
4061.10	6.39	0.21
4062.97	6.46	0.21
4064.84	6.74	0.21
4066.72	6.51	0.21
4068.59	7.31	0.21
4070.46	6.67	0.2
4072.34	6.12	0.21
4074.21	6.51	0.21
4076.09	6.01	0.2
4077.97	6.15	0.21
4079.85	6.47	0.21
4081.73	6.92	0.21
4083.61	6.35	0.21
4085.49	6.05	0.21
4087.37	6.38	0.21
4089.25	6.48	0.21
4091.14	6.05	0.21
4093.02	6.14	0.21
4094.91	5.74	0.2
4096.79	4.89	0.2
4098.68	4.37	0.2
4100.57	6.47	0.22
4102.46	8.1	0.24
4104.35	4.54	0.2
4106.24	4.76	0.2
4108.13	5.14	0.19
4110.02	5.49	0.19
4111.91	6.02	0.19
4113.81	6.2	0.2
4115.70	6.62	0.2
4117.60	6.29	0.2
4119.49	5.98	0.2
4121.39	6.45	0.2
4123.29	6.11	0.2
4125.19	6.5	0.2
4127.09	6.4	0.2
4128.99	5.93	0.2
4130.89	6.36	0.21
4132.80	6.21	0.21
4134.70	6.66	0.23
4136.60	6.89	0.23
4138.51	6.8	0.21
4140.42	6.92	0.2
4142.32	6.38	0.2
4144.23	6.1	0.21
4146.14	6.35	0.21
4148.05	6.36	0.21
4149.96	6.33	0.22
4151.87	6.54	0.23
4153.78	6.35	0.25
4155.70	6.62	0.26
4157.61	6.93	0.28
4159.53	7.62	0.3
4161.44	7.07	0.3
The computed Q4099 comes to 0.14 mag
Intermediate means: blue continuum 6.63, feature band 5.64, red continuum 6.31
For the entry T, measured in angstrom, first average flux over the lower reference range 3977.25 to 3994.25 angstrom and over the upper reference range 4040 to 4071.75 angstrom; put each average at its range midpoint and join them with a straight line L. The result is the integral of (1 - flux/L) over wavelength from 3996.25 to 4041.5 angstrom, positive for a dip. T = -2.3 angstrom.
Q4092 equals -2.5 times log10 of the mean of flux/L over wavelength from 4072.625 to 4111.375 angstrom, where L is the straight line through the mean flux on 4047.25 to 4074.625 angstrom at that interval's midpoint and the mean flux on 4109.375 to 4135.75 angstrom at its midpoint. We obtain 0.09 mag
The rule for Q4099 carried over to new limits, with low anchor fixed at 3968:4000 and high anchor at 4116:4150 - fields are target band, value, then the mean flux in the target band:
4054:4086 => -0.07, 6.52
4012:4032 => -0.13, 6.65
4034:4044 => -0.13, 6.69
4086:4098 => 0.05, 5.92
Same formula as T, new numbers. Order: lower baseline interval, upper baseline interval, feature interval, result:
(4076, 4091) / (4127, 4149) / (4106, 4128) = 1.29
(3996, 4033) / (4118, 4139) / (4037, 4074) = -0.46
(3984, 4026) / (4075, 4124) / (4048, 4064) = -1.00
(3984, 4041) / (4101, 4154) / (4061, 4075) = -0.41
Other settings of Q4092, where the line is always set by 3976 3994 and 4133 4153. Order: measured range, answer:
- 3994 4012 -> -0.09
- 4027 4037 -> -0.11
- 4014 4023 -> -0.10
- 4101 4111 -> 0.13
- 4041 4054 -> -0.07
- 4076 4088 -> -0.01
